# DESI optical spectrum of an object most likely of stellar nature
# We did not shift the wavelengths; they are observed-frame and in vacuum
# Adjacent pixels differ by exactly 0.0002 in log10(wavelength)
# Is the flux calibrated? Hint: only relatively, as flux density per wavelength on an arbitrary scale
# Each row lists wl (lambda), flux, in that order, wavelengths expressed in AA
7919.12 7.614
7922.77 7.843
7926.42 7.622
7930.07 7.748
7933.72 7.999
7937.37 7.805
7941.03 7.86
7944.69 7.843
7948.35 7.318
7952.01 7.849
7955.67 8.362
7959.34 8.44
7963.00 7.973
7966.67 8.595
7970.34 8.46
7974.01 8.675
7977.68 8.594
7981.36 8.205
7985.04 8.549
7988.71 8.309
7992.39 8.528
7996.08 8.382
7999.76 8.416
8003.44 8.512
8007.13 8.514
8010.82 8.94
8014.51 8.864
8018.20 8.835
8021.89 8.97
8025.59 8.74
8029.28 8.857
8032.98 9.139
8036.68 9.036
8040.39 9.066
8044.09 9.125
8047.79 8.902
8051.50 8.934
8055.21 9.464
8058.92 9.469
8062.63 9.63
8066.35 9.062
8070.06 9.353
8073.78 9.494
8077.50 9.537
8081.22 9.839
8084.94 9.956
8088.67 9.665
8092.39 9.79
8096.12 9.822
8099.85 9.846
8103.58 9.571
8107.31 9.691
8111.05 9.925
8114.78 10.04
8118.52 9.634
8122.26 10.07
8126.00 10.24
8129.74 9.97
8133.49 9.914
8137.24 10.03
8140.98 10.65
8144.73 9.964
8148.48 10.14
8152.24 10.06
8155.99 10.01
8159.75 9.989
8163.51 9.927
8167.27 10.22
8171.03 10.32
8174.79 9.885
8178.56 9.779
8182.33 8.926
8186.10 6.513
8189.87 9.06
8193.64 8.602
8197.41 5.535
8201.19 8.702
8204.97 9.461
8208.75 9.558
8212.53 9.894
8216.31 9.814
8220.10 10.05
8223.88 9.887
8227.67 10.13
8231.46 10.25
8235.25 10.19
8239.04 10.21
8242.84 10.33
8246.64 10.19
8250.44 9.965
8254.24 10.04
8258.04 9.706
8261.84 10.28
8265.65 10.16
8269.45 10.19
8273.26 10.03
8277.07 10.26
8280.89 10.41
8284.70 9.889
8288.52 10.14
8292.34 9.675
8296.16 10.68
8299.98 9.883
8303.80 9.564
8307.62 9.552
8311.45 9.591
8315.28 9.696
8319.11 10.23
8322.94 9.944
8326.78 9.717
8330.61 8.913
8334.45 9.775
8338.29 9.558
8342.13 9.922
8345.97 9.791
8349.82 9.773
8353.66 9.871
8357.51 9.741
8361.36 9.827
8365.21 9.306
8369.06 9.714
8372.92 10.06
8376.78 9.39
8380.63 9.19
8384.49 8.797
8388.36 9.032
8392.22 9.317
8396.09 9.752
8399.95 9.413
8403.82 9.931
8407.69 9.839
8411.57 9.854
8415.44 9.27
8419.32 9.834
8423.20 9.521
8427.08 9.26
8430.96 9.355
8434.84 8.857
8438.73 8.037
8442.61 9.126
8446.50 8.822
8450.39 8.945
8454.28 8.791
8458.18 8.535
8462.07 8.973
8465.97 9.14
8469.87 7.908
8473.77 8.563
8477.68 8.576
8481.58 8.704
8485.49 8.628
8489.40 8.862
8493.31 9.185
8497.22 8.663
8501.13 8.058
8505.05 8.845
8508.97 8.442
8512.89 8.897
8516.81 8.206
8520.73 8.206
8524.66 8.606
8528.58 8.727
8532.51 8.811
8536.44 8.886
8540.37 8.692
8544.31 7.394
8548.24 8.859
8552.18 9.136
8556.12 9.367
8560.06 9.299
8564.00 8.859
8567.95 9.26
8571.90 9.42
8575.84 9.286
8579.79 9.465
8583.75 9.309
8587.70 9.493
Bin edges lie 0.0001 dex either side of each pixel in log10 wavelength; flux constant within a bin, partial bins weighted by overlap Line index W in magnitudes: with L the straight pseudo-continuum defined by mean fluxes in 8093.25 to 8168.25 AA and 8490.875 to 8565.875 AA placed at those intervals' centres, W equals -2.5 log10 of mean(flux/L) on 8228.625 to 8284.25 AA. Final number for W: -0.06 mag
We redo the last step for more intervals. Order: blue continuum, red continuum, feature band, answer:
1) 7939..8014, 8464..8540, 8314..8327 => -0.17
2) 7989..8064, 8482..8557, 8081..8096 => -0.11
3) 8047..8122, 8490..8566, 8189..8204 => 0.17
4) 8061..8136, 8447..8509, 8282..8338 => -0.07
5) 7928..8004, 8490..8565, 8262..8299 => -0.20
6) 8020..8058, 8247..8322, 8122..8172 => -0.07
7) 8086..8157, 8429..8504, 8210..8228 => -0.04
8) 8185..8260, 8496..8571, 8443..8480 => 0.02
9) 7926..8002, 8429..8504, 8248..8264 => -0.18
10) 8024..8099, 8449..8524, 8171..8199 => 0.08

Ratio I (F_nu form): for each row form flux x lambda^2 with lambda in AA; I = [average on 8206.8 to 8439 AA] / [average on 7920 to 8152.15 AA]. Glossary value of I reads 1.16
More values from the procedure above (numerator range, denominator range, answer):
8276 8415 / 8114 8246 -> 1.05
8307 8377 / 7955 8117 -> 1.15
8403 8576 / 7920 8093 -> 1.15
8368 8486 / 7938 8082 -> 1.16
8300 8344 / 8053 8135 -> 1.05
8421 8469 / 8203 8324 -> 0.93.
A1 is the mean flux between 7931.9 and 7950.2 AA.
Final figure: 7.76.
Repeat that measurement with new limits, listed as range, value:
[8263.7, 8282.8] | 10.2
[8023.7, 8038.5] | 8.94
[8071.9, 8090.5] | 9.69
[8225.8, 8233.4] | 10.2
